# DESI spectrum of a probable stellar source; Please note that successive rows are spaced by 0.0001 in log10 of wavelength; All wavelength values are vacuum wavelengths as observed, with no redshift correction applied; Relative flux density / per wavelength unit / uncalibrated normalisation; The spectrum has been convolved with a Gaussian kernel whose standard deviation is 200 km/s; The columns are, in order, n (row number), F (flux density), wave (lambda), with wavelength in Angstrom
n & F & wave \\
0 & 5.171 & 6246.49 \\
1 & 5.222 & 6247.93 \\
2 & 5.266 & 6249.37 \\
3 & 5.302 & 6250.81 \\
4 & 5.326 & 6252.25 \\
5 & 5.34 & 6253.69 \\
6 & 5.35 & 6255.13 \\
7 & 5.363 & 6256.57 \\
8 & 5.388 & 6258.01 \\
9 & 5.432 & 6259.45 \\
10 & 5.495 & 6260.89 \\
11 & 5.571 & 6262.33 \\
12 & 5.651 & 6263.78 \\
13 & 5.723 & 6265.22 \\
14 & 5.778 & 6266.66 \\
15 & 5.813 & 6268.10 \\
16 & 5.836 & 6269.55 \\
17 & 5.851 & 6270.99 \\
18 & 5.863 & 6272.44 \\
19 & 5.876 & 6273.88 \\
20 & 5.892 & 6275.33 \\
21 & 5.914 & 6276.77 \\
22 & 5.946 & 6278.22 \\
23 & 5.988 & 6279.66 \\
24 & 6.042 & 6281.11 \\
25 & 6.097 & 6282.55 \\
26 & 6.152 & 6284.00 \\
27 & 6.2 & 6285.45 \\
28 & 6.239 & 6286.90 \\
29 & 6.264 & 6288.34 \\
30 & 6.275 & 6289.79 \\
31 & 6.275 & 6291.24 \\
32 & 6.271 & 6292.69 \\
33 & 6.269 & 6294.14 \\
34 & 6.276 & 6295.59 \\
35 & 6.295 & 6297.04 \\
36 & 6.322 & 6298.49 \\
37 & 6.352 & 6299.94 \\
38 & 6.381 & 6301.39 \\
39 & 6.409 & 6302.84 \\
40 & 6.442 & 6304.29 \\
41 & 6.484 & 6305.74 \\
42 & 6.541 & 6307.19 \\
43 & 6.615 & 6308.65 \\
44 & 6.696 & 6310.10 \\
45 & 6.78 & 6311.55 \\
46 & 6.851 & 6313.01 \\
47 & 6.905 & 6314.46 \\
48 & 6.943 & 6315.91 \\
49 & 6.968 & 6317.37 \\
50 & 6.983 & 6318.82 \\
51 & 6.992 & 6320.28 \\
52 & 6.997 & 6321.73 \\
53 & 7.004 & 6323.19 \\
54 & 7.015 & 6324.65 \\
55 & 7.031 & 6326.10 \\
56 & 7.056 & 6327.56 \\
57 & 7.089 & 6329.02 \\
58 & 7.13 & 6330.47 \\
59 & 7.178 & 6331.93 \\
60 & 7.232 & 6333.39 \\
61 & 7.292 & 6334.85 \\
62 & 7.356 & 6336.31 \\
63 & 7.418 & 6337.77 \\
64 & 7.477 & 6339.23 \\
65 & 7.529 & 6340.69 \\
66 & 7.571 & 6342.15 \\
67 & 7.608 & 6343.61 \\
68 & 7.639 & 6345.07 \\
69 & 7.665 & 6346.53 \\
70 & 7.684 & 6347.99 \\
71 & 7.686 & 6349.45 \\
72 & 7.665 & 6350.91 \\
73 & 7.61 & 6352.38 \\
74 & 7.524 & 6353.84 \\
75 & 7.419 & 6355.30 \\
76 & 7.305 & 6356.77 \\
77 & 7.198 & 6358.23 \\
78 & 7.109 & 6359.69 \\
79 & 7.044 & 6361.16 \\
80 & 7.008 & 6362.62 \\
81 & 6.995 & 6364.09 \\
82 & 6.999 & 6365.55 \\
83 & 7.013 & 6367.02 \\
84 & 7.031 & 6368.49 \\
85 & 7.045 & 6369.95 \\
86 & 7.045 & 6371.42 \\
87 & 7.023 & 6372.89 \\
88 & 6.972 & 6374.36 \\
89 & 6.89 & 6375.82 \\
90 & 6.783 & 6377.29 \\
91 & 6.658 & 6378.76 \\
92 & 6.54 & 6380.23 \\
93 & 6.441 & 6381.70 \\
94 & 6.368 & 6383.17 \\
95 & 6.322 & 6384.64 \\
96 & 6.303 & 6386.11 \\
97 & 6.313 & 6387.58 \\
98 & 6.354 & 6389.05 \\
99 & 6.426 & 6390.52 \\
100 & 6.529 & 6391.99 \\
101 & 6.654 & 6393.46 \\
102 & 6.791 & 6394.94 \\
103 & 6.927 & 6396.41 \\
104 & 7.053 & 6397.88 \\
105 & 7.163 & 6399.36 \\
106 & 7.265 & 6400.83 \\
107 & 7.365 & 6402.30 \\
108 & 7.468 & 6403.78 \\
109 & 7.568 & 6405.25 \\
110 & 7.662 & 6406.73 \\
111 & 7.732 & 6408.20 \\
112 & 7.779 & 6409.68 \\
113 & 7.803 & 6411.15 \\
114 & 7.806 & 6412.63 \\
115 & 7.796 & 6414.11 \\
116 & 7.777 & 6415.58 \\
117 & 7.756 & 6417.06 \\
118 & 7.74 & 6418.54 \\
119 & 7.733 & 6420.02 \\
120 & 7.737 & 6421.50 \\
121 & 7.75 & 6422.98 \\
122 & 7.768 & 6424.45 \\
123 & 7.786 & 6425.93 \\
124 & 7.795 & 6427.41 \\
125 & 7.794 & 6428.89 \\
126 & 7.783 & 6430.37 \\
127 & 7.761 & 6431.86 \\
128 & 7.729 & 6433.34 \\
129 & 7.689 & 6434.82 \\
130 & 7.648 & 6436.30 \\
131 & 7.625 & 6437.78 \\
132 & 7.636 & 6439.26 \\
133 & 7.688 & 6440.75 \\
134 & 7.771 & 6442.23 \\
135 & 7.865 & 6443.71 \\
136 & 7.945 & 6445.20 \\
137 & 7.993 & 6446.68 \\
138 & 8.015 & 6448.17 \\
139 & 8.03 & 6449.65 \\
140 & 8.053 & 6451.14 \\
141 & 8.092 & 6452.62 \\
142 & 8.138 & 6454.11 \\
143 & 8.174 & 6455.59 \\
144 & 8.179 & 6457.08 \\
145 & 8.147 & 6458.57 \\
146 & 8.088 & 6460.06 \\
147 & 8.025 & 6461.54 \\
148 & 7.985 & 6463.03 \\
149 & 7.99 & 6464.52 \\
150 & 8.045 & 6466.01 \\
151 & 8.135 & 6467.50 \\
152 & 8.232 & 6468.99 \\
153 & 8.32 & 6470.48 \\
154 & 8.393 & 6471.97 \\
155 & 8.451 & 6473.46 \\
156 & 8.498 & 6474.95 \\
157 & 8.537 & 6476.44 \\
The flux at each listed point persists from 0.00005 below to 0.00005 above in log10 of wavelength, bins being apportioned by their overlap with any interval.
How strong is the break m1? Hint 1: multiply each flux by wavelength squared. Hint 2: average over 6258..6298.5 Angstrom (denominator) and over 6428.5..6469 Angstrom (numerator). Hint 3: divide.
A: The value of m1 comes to 1.40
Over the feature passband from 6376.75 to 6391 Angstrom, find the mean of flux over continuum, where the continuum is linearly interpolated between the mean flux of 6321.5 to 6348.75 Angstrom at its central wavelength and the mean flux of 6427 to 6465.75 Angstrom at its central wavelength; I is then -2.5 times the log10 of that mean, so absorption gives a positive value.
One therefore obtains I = 0.18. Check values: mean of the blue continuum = 7.32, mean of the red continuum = 7.91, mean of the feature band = 6.45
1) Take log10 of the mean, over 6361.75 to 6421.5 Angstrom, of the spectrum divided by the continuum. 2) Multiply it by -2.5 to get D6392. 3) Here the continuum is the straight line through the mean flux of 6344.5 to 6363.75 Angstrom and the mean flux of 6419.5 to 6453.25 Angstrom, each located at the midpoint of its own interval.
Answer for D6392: 0.08 mag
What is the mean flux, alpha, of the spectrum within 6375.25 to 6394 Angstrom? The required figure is 6.5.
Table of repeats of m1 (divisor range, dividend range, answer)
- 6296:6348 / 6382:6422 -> 1.05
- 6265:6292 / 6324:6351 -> 1.25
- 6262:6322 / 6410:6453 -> 1.30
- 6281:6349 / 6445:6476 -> 1.25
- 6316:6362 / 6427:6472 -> 1.13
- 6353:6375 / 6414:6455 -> 1.12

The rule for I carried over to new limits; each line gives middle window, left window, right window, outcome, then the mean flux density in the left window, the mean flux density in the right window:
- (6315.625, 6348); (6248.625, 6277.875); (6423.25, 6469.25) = -0.123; 5.6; 7.92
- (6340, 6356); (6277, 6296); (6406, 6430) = -0.103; 6.17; 7.77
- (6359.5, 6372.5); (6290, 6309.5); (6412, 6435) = 0.014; 6.38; 7.76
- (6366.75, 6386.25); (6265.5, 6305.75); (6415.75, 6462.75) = 0.063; 6.13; 7.87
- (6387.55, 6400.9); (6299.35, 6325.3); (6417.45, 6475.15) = 0.112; 6.74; 7.95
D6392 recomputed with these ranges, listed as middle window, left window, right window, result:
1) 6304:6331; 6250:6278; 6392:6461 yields -0.094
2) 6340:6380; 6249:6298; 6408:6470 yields -0.052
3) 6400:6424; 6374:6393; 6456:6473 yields -0.085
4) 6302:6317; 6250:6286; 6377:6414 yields -0.091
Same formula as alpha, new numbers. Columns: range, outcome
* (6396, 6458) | 7.74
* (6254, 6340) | 6.39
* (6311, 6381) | 7.17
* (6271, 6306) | 6.18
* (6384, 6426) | 7.28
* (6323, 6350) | 7.36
